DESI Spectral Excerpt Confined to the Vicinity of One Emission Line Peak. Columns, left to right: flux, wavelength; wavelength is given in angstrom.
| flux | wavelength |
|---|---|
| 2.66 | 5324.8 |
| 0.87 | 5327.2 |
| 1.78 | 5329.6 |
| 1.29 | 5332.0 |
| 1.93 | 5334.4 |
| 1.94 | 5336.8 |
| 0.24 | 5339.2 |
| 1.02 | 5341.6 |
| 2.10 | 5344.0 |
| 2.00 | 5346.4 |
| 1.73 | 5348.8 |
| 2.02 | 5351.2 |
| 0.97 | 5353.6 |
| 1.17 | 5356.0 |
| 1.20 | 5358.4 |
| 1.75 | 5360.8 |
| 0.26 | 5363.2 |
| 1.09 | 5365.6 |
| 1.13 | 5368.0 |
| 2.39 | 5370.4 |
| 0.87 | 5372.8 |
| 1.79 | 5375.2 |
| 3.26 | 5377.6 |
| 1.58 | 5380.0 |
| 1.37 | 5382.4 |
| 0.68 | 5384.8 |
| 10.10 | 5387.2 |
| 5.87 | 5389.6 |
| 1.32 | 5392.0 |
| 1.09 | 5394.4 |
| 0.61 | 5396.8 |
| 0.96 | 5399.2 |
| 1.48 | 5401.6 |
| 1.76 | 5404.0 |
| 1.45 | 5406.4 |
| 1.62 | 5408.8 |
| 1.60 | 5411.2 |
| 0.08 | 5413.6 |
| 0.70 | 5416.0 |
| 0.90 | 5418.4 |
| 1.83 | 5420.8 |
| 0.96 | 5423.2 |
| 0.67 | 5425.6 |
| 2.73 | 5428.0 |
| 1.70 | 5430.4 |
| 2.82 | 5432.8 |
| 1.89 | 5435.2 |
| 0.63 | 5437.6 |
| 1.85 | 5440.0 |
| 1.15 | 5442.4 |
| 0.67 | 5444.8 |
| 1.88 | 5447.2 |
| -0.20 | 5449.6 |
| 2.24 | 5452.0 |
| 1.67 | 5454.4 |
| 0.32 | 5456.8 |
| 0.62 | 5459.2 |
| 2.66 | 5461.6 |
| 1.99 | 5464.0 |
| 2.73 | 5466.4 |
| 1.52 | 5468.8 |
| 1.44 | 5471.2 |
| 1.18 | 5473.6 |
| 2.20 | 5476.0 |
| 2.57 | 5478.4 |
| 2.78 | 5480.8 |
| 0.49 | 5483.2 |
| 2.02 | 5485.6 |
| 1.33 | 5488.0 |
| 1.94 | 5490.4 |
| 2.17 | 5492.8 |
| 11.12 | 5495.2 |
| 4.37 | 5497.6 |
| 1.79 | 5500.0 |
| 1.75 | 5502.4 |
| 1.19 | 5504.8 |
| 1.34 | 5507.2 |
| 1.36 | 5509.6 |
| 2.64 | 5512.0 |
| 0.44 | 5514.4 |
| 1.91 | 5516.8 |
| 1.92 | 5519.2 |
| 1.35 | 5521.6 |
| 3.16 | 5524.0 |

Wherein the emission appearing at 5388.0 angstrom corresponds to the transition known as H-beta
